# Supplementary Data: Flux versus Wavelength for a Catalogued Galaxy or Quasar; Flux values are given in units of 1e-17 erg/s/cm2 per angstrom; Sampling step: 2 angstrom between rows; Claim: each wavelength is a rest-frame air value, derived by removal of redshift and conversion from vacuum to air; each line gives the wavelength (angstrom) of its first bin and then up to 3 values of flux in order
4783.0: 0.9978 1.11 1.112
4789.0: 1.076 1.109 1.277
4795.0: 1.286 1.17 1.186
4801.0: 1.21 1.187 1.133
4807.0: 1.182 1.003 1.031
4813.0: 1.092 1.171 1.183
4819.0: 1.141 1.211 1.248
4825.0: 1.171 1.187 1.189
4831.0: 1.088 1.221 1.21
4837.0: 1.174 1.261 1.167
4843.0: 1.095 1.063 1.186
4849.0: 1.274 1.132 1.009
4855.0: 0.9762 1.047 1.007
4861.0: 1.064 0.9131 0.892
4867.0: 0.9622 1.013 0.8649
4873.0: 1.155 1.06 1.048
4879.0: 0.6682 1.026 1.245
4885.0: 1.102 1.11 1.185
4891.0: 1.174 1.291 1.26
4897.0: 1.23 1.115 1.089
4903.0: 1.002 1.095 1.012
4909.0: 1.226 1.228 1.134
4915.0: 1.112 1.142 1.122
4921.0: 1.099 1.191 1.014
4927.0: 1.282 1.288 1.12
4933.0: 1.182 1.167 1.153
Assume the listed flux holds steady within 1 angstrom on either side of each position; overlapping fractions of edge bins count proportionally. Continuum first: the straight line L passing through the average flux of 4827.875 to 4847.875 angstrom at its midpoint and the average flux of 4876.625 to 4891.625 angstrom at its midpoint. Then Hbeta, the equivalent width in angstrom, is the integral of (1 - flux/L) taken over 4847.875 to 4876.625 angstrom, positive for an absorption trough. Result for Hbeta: 2.24 angstrom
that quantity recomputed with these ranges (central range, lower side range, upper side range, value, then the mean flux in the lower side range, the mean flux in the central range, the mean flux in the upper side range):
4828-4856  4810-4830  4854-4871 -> -2.08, 1.16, 1.15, 0.977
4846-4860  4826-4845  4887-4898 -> 1.12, 1.17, 1.09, 1.22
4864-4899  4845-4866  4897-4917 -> 0.32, 1.05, 1.08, 1.12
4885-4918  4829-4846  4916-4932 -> 0.27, 1.16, 1.15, 1.16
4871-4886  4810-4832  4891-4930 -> 1.60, 1.16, 1.03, 1.15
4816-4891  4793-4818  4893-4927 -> 3.41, 1.16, 1.1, 1.14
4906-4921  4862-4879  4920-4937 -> -0.28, 0.97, 1.14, 1.17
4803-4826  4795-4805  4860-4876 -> 0.09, 1.19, 1.14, 0.991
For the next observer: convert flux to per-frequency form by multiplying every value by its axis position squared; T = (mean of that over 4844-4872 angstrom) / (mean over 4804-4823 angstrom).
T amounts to 0.92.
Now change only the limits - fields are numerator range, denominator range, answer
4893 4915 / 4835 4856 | 1.03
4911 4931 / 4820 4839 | 1.01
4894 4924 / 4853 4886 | 1.15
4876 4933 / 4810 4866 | 1.04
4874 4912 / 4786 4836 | 0.99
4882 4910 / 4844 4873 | 1.13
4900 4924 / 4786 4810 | 1.01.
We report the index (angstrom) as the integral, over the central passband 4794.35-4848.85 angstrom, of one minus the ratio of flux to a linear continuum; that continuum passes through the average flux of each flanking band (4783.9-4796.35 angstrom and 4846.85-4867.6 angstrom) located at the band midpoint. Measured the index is -3.1 angstrom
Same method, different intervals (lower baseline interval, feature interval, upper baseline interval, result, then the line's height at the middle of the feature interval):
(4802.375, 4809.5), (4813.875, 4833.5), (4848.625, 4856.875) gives -1.20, 1.11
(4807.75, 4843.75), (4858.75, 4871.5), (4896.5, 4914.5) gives 2.02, 1.14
